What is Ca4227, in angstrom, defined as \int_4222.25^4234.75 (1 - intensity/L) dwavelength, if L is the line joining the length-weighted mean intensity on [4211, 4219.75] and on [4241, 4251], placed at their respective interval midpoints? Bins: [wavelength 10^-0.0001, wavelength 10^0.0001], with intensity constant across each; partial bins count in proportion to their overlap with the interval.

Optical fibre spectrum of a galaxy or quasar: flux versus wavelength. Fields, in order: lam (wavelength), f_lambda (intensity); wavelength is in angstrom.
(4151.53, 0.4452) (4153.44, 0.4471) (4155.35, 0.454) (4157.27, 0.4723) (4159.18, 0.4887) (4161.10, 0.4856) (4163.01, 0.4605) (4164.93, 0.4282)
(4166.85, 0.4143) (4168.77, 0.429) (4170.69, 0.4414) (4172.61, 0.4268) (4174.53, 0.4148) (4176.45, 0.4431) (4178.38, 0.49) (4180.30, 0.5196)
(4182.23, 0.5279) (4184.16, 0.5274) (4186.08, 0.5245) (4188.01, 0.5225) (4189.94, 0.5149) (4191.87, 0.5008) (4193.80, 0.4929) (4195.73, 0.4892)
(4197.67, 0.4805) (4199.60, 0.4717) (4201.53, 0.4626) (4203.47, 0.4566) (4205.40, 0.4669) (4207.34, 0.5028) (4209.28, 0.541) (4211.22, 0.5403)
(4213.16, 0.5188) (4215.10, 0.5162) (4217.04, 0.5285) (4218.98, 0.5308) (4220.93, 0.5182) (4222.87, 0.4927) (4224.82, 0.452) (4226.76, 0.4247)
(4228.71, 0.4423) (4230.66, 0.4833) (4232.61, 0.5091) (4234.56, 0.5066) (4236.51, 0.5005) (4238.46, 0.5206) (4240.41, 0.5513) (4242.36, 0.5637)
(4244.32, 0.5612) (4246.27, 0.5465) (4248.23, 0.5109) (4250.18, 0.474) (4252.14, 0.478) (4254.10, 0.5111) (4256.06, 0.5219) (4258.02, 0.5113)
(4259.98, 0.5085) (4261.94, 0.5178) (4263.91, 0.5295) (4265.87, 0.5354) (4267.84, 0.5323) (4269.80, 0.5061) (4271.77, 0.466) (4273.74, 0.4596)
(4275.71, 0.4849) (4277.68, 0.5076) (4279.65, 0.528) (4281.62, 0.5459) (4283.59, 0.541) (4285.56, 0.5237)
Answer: 1.4 angstrom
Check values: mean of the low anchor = 0.526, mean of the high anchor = 0.533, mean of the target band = 0.47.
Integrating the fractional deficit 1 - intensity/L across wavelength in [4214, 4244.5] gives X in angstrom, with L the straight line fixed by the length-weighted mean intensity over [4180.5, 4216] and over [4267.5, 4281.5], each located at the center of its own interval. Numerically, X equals -0.2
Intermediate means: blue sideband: 0.503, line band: 0.505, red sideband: 0.499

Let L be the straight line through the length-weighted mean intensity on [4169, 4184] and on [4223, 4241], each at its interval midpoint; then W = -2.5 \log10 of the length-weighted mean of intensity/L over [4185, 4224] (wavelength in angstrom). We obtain -0.06 mag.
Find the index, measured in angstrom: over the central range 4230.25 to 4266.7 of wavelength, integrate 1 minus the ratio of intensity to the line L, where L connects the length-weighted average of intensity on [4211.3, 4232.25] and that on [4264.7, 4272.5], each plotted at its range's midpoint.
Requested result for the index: -1.05 angstrom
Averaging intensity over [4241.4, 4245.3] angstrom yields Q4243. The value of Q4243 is 0.562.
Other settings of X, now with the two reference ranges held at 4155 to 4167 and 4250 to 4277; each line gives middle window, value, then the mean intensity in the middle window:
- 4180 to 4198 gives -1.47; 0.51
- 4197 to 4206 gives 0.19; 0.468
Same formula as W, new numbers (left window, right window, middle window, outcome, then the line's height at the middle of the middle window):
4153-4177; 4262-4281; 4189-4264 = -0.05 mag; 0.481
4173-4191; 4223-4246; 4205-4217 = -0.04 mag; 0.5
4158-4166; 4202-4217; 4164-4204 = 0.02 mag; 0.484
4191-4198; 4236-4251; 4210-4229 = 0.03 mag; 0.511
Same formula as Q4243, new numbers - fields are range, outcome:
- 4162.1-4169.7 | 0.433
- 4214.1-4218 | 0.523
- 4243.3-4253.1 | 0.514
